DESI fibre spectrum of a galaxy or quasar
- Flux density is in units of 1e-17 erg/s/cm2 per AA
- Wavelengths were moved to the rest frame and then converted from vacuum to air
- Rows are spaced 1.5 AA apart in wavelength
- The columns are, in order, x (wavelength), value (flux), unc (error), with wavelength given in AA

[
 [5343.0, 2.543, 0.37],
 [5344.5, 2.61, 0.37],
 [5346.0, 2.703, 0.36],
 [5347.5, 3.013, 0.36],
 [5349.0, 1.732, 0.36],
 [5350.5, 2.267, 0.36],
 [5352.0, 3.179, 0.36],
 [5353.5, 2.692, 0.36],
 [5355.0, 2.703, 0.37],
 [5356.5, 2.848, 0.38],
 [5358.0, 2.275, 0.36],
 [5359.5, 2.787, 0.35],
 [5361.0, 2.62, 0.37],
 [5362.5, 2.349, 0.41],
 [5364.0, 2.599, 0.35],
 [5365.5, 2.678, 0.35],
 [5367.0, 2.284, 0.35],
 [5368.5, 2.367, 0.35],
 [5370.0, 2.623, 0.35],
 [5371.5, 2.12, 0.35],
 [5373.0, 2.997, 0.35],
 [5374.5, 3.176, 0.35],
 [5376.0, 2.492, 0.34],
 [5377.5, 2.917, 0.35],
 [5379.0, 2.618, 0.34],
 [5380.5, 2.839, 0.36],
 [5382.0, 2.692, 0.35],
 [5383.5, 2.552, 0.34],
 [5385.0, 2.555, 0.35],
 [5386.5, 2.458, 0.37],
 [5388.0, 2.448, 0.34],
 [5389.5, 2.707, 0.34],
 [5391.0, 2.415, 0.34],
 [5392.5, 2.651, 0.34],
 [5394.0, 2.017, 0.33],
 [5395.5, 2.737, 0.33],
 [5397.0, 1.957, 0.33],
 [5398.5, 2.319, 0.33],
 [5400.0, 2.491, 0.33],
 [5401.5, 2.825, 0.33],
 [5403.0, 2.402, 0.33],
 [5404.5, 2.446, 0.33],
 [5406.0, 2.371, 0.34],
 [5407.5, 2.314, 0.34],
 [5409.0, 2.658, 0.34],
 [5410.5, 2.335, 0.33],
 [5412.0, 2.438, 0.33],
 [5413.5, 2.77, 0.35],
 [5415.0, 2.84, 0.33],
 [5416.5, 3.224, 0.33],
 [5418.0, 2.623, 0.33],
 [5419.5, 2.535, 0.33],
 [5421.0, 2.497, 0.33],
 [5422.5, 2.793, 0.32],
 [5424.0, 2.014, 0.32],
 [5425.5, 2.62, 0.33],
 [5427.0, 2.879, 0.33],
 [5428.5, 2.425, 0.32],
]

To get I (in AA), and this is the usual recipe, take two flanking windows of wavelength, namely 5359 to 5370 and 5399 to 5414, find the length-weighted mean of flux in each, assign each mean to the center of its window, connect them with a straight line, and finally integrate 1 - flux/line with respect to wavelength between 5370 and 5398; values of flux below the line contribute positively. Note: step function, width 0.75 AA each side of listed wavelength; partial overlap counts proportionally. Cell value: -0.7 AA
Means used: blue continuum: 2.53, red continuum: 2.5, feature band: 2.57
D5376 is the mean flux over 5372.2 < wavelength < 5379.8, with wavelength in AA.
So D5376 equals 2.84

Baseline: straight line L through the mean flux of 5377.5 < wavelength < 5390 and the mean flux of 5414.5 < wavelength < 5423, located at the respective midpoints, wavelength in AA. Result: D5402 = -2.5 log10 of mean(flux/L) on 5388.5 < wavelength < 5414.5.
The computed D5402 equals 0.09 mag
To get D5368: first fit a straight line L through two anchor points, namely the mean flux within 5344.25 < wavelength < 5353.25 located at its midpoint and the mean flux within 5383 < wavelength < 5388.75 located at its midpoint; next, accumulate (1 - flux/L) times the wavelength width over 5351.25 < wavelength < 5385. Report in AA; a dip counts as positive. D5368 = -1.5 AA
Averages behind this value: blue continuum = 2.59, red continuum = 2.5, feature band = 2.65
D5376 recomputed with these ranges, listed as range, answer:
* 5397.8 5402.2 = 2.54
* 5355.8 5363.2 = 2.58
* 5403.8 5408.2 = 2.38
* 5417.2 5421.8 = 2.56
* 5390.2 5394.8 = 2.37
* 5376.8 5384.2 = 2.72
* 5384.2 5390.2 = 2.54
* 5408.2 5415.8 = 2.61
